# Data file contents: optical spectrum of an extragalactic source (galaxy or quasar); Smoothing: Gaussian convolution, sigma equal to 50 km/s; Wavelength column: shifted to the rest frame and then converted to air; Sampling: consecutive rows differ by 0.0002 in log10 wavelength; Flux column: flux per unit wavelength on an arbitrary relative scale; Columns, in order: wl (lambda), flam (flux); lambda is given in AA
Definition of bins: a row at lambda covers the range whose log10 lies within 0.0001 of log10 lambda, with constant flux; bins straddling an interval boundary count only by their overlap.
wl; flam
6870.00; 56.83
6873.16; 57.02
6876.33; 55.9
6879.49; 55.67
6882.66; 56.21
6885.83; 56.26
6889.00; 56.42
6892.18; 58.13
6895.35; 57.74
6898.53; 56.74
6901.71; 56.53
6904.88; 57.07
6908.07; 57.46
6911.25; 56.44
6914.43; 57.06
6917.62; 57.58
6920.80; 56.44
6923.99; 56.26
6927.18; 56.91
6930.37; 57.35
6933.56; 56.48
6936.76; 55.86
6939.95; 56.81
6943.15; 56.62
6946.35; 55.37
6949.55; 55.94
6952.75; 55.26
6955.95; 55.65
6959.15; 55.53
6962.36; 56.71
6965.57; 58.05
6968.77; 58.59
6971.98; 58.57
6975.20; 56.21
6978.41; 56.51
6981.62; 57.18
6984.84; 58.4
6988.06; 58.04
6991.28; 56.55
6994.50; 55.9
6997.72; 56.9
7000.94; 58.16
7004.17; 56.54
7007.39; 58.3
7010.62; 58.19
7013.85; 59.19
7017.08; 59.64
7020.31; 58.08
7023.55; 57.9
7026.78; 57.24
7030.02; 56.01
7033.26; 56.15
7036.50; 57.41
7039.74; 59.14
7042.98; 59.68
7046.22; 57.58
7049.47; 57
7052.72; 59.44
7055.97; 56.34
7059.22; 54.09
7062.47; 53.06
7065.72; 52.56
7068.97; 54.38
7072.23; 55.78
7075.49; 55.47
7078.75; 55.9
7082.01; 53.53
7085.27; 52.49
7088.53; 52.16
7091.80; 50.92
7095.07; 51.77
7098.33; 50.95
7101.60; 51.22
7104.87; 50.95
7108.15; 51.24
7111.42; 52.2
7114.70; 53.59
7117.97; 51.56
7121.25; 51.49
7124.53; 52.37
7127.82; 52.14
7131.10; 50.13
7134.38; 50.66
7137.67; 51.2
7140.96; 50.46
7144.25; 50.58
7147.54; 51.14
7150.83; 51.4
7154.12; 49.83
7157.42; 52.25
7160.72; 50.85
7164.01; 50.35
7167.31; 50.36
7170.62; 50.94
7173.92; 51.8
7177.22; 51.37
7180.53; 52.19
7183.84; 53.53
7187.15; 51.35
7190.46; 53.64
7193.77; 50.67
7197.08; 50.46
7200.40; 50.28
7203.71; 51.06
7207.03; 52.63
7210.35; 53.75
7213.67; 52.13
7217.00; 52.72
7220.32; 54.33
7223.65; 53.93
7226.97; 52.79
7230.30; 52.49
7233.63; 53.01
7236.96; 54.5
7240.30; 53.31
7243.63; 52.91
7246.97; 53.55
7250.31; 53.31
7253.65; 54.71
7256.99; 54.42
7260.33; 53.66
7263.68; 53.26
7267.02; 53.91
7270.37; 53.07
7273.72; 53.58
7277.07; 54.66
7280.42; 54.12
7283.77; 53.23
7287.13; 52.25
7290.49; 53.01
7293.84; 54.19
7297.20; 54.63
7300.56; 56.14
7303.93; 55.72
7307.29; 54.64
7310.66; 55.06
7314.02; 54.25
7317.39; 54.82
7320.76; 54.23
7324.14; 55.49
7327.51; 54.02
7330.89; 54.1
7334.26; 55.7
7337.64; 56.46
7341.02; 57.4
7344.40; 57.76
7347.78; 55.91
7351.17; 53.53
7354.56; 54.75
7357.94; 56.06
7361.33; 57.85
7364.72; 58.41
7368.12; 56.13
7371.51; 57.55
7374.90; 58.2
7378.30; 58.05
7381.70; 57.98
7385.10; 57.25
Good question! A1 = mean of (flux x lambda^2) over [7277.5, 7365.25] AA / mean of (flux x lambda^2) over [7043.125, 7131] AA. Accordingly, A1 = 1.10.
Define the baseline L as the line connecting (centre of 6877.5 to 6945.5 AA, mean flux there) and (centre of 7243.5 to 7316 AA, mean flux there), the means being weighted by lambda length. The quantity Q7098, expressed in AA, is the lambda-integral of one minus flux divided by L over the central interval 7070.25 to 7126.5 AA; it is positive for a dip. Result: 2.8 AA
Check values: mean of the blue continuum 56.7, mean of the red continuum 54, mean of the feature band 52.6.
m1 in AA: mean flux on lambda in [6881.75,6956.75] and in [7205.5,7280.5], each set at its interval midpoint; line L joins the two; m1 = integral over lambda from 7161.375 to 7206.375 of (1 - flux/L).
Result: 2.2 AA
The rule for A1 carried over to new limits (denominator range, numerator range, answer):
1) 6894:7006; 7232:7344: 1.05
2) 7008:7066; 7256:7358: 1.03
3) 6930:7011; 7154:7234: 0.97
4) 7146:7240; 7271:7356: 1.09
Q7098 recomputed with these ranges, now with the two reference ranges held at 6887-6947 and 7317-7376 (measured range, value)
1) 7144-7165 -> 2.0 AA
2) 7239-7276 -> 1.7 AA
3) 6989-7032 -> -0.7 AA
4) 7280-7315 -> 1.1 AA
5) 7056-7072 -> 0.7 AA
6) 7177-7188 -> 0.8 AA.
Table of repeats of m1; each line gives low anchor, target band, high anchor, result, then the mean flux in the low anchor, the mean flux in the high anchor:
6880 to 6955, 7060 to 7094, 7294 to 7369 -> 1.58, 56.6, 55.6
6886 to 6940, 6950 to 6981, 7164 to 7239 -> -0.41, 56.9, 52.2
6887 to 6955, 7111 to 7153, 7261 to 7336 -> 2.97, 56.7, 54.3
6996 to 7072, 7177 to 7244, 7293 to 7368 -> 4.30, 57.1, 55.5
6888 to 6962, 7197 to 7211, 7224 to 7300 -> 0.65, 56.6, 53.6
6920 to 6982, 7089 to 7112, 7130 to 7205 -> 0.66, 56.6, 51.2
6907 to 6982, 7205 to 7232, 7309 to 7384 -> 1.54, 56.7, 56.1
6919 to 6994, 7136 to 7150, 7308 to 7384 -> 1.38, 56.7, 56.1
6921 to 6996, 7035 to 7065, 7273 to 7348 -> -0.38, 56.7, 54.8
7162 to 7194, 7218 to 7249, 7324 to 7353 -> -0.23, 51.7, 55.6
